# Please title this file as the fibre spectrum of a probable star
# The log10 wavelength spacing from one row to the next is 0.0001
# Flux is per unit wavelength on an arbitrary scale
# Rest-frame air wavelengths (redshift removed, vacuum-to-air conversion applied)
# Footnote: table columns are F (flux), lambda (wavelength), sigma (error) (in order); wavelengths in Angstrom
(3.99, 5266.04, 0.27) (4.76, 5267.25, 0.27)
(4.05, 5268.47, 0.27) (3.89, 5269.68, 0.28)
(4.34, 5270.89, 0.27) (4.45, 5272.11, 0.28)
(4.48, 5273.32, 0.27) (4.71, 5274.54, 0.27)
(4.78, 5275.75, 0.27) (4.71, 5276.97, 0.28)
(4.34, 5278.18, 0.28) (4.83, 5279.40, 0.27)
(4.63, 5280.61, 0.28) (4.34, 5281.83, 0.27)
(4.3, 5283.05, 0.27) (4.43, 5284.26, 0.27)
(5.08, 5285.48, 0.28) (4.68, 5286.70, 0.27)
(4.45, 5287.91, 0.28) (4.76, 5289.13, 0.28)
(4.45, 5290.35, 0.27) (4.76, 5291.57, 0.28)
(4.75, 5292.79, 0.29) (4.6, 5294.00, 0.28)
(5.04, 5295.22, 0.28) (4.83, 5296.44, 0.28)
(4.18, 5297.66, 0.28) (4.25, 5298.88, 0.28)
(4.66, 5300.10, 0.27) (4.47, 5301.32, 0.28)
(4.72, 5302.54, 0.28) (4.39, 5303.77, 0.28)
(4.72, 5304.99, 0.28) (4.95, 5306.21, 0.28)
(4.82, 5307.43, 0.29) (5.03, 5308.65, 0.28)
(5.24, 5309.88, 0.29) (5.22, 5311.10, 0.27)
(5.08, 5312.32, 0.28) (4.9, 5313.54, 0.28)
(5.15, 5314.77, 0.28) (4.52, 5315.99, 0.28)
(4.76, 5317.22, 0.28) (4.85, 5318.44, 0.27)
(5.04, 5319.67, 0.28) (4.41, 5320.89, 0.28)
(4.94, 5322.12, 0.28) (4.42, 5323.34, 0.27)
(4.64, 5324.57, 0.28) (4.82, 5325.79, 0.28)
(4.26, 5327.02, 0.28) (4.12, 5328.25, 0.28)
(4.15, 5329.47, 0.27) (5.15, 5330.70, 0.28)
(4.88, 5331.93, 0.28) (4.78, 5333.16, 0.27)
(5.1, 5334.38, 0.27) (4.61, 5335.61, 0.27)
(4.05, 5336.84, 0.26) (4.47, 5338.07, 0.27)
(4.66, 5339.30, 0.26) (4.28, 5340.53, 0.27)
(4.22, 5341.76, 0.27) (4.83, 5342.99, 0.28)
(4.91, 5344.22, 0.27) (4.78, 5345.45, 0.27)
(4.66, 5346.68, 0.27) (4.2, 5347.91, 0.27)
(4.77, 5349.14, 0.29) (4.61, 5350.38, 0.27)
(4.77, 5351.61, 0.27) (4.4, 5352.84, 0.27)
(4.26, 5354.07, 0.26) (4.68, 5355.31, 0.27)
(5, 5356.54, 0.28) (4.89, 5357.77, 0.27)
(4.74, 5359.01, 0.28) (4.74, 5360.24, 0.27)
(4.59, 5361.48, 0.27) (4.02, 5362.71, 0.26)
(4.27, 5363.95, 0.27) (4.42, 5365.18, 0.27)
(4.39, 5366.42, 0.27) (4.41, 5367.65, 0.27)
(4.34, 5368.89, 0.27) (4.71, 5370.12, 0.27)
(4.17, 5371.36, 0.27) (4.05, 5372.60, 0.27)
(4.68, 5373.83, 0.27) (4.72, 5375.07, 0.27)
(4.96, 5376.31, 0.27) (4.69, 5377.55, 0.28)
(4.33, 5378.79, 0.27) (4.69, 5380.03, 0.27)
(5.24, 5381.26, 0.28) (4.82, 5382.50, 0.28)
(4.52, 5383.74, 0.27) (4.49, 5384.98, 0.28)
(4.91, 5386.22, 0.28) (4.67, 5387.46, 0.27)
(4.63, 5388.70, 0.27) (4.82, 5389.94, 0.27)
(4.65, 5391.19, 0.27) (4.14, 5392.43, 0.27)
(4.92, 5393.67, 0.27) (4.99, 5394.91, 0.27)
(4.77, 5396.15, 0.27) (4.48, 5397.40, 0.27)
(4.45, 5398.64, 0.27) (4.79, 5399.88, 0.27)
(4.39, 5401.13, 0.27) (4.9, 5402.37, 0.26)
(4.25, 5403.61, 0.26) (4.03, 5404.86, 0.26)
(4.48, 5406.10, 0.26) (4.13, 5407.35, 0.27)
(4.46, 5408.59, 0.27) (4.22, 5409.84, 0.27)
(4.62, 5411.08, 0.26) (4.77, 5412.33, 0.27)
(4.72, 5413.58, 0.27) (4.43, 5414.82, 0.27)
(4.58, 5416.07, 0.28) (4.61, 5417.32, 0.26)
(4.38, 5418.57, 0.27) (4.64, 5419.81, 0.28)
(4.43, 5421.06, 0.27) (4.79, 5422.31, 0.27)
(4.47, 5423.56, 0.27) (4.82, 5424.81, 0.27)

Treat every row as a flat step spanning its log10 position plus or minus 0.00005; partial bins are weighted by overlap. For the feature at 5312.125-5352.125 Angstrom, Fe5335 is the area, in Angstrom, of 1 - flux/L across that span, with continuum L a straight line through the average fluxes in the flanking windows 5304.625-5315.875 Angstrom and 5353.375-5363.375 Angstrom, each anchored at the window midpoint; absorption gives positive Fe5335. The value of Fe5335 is 1.4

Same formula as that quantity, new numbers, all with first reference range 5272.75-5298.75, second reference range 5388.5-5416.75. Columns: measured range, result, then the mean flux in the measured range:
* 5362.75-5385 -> 0.1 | 4.54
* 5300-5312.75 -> -0.7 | 4.85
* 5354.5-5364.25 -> -0.1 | 4.62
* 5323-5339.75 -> 0.0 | 4.58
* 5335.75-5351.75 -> 0.1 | 4.55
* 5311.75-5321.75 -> -0.5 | 4.84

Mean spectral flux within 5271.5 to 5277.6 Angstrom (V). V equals 4.62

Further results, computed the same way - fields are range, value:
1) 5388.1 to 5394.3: 4.63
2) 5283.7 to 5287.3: 4.73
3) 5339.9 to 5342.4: 4.26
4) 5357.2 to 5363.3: 4.59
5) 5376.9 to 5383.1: 4.76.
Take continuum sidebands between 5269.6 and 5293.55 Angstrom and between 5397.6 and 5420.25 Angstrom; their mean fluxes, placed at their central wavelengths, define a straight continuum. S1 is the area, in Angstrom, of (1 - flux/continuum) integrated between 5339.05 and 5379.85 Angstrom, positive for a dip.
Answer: -0.2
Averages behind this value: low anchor 4.57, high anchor 4.49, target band 4.55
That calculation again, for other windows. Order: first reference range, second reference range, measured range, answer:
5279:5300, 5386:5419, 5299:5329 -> -0.9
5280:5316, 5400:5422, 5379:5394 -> -0.5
